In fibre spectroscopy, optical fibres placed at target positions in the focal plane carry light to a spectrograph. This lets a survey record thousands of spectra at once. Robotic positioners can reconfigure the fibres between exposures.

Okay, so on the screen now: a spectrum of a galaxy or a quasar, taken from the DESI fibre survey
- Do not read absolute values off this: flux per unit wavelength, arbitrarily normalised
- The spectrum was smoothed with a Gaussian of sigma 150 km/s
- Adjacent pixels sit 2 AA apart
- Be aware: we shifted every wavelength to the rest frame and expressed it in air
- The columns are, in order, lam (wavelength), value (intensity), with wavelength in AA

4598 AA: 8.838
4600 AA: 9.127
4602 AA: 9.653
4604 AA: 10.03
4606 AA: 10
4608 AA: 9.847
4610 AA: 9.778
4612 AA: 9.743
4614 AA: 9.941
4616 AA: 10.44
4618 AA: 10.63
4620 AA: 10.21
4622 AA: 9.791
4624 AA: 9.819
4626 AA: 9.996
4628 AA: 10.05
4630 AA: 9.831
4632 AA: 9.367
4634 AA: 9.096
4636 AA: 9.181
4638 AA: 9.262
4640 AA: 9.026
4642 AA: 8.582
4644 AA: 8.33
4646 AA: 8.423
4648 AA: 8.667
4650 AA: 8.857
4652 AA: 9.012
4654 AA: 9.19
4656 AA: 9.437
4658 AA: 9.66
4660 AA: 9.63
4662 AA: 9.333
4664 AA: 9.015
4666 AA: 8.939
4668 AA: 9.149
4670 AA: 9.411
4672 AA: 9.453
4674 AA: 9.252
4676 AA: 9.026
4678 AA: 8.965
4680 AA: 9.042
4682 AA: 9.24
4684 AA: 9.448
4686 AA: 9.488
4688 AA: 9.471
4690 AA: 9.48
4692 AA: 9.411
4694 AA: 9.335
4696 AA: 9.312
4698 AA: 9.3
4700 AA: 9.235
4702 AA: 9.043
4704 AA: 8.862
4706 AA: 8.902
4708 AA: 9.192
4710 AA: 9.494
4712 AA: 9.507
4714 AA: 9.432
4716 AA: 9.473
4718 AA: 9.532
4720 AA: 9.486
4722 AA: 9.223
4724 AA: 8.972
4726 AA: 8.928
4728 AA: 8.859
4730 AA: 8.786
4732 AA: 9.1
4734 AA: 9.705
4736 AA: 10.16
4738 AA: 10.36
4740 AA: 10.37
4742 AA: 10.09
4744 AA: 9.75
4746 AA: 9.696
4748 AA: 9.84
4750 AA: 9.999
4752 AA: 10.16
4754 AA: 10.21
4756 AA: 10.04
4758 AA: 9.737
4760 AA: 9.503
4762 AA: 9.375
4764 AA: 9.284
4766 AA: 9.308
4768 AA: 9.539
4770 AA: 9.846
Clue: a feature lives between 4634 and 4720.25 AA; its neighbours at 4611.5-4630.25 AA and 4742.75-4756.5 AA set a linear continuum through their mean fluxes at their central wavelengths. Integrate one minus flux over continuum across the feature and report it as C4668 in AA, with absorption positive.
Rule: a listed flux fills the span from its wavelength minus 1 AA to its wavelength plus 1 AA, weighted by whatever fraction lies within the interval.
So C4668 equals 7.07 AA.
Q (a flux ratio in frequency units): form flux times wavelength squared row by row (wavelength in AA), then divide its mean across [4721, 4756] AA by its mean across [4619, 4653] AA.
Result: 1.1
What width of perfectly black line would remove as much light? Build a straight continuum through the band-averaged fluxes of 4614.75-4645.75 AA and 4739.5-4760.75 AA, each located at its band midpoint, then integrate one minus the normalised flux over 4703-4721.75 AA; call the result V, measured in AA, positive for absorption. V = 1.0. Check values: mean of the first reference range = 9.55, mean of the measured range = 9.32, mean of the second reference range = 9.94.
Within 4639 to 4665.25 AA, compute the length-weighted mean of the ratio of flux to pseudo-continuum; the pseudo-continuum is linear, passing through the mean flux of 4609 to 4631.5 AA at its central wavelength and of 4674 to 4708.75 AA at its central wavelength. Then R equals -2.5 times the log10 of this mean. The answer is 0.074 mag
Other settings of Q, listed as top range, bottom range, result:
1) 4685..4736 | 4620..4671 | 1.03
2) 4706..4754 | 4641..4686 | 1.08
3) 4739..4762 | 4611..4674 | 1.11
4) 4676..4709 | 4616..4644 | 0.99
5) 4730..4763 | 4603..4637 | 1.05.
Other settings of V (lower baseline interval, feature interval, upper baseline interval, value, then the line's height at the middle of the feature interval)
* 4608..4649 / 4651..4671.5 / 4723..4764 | 0.6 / 9.56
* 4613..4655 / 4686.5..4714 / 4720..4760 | 0.8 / 9.58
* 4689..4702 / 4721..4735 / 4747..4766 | 0.7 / 9.56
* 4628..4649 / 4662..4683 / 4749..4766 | 0.2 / 9.24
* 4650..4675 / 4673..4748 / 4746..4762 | 1.6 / 9.59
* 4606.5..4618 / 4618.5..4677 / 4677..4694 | 2.4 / 9.68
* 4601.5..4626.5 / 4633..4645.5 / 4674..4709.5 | 1.1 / 9.75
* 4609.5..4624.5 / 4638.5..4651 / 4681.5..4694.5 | 1.5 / 9.81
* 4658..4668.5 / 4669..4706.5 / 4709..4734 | 0.0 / 9.26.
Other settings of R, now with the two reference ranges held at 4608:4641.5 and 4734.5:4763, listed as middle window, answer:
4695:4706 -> 0.08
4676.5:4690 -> 0.06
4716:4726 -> 0.07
